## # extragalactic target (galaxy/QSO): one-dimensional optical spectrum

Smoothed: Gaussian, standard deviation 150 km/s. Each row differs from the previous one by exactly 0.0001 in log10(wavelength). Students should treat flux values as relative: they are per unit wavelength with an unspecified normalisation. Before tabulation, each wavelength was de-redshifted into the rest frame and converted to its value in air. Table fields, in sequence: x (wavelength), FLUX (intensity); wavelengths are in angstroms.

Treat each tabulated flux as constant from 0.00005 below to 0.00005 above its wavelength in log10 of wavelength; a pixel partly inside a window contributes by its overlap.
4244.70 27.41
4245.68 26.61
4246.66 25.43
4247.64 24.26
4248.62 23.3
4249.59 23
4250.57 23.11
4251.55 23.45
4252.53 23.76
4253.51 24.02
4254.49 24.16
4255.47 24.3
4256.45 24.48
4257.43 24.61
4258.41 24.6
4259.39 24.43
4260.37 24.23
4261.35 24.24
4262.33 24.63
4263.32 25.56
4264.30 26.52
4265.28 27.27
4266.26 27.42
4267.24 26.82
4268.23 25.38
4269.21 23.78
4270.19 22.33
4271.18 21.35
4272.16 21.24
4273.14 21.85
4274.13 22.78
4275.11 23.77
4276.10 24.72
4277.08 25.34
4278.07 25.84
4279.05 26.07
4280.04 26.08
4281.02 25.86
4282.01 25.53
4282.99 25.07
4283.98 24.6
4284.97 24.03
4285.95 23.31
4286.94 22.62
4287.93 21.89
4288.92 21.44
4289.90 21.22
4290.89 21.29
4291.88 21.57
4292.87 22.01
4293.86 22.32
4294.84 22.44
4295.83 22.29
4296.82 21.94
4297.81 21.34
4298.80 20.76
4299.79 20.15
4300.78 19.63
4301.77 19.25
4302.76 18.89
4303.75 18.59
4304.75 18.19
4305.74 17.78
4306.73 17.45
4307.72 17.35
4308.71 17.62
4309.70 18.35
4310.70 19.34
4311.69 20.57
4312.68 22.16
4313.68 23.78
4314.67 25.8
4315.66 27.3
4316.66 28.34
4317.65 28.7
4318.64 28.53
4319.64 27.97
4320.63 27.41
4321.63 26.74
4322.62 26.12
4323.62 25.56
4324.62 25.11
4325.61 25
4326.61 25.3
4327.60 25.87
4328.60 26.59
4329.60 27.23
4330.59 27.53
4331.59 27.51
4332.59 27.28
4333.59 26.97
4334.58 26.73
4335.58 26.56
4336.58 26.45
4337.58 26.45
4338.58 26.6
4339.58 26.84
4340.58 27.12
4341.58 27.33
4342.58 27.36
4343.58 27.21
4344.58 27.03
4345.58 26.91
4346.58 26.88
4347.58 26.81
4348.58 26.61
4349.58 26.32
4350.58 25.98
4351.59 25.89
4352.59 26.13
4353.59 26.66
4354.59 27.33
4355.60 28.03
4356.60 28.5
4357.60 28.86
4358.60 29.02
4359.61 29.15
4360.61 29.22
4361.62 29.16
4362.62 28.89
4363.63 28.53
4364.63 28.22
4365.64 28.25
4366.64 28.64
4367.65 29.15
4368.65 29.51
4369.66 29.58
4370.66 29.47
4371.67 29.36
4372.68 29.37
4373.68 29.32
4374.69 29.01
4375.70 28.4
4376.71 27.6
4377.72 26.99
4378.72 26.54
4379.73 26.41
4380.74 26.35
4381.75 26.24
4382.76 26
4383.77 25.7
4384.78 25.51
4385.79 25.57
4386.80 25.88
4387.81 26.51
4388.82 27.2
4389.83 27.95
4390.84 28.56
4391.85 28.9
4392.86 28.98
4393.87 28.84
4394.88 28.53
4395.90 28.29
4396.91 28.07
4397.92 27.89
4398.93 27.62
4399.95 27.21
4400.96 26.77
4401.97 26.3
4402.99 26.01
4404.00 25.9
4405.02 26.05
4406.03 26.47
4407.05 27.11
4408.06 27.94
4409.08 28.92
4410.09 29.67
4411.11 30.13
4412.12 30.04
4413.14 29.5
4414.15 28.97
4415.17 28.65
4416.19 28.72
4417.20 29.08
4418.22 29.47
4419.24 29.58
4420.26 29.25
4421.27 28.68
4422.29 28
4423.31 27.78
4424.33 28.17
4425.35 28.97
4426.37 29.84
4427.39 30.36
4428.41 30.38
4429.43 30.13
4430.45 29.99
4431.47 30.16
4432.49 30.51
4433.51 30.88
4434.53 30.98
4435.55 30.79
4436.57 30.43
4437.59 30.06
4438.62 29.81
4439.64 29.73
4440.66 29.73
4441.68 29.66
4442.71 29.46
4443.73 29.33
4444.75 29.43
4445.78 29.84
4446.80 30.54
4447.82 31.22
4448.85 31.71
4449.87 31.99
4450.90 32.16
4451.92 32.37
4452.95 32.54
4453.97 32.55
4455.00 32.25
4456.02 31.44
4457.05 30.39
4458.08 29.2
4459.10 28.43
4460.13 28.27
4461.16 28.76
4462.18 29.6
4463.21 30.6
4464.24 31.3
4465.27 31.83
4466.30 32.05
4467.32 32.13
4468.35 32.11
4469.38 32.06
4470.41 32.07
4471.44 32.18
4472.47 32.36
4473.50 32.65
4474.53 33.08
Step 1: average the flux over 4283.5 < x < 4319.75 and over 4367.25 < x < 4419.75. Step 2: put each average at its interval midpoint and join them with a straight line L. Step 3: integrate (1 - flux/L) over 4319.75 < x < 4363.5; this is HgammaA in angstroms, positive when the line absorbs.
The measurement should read -4.6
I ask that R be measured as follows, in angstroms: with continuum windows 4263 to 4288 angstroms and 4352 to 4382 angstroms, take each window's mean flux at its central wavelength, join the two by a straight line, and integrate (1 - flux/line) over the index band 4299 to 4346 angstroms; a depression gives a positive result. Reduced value 3.7 angstroms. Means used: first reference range 24.5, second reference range 28.3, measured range 24.4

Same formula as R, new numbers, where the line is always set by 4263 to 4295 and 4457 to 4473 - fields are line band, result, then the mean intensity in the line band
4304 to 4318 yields 2.0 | 21.5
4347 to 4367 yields -0.7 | 27.8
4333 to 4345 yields -0.3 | 26.9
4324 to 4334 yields -0.2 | 26.4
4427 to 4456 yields -0.7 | 30.7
